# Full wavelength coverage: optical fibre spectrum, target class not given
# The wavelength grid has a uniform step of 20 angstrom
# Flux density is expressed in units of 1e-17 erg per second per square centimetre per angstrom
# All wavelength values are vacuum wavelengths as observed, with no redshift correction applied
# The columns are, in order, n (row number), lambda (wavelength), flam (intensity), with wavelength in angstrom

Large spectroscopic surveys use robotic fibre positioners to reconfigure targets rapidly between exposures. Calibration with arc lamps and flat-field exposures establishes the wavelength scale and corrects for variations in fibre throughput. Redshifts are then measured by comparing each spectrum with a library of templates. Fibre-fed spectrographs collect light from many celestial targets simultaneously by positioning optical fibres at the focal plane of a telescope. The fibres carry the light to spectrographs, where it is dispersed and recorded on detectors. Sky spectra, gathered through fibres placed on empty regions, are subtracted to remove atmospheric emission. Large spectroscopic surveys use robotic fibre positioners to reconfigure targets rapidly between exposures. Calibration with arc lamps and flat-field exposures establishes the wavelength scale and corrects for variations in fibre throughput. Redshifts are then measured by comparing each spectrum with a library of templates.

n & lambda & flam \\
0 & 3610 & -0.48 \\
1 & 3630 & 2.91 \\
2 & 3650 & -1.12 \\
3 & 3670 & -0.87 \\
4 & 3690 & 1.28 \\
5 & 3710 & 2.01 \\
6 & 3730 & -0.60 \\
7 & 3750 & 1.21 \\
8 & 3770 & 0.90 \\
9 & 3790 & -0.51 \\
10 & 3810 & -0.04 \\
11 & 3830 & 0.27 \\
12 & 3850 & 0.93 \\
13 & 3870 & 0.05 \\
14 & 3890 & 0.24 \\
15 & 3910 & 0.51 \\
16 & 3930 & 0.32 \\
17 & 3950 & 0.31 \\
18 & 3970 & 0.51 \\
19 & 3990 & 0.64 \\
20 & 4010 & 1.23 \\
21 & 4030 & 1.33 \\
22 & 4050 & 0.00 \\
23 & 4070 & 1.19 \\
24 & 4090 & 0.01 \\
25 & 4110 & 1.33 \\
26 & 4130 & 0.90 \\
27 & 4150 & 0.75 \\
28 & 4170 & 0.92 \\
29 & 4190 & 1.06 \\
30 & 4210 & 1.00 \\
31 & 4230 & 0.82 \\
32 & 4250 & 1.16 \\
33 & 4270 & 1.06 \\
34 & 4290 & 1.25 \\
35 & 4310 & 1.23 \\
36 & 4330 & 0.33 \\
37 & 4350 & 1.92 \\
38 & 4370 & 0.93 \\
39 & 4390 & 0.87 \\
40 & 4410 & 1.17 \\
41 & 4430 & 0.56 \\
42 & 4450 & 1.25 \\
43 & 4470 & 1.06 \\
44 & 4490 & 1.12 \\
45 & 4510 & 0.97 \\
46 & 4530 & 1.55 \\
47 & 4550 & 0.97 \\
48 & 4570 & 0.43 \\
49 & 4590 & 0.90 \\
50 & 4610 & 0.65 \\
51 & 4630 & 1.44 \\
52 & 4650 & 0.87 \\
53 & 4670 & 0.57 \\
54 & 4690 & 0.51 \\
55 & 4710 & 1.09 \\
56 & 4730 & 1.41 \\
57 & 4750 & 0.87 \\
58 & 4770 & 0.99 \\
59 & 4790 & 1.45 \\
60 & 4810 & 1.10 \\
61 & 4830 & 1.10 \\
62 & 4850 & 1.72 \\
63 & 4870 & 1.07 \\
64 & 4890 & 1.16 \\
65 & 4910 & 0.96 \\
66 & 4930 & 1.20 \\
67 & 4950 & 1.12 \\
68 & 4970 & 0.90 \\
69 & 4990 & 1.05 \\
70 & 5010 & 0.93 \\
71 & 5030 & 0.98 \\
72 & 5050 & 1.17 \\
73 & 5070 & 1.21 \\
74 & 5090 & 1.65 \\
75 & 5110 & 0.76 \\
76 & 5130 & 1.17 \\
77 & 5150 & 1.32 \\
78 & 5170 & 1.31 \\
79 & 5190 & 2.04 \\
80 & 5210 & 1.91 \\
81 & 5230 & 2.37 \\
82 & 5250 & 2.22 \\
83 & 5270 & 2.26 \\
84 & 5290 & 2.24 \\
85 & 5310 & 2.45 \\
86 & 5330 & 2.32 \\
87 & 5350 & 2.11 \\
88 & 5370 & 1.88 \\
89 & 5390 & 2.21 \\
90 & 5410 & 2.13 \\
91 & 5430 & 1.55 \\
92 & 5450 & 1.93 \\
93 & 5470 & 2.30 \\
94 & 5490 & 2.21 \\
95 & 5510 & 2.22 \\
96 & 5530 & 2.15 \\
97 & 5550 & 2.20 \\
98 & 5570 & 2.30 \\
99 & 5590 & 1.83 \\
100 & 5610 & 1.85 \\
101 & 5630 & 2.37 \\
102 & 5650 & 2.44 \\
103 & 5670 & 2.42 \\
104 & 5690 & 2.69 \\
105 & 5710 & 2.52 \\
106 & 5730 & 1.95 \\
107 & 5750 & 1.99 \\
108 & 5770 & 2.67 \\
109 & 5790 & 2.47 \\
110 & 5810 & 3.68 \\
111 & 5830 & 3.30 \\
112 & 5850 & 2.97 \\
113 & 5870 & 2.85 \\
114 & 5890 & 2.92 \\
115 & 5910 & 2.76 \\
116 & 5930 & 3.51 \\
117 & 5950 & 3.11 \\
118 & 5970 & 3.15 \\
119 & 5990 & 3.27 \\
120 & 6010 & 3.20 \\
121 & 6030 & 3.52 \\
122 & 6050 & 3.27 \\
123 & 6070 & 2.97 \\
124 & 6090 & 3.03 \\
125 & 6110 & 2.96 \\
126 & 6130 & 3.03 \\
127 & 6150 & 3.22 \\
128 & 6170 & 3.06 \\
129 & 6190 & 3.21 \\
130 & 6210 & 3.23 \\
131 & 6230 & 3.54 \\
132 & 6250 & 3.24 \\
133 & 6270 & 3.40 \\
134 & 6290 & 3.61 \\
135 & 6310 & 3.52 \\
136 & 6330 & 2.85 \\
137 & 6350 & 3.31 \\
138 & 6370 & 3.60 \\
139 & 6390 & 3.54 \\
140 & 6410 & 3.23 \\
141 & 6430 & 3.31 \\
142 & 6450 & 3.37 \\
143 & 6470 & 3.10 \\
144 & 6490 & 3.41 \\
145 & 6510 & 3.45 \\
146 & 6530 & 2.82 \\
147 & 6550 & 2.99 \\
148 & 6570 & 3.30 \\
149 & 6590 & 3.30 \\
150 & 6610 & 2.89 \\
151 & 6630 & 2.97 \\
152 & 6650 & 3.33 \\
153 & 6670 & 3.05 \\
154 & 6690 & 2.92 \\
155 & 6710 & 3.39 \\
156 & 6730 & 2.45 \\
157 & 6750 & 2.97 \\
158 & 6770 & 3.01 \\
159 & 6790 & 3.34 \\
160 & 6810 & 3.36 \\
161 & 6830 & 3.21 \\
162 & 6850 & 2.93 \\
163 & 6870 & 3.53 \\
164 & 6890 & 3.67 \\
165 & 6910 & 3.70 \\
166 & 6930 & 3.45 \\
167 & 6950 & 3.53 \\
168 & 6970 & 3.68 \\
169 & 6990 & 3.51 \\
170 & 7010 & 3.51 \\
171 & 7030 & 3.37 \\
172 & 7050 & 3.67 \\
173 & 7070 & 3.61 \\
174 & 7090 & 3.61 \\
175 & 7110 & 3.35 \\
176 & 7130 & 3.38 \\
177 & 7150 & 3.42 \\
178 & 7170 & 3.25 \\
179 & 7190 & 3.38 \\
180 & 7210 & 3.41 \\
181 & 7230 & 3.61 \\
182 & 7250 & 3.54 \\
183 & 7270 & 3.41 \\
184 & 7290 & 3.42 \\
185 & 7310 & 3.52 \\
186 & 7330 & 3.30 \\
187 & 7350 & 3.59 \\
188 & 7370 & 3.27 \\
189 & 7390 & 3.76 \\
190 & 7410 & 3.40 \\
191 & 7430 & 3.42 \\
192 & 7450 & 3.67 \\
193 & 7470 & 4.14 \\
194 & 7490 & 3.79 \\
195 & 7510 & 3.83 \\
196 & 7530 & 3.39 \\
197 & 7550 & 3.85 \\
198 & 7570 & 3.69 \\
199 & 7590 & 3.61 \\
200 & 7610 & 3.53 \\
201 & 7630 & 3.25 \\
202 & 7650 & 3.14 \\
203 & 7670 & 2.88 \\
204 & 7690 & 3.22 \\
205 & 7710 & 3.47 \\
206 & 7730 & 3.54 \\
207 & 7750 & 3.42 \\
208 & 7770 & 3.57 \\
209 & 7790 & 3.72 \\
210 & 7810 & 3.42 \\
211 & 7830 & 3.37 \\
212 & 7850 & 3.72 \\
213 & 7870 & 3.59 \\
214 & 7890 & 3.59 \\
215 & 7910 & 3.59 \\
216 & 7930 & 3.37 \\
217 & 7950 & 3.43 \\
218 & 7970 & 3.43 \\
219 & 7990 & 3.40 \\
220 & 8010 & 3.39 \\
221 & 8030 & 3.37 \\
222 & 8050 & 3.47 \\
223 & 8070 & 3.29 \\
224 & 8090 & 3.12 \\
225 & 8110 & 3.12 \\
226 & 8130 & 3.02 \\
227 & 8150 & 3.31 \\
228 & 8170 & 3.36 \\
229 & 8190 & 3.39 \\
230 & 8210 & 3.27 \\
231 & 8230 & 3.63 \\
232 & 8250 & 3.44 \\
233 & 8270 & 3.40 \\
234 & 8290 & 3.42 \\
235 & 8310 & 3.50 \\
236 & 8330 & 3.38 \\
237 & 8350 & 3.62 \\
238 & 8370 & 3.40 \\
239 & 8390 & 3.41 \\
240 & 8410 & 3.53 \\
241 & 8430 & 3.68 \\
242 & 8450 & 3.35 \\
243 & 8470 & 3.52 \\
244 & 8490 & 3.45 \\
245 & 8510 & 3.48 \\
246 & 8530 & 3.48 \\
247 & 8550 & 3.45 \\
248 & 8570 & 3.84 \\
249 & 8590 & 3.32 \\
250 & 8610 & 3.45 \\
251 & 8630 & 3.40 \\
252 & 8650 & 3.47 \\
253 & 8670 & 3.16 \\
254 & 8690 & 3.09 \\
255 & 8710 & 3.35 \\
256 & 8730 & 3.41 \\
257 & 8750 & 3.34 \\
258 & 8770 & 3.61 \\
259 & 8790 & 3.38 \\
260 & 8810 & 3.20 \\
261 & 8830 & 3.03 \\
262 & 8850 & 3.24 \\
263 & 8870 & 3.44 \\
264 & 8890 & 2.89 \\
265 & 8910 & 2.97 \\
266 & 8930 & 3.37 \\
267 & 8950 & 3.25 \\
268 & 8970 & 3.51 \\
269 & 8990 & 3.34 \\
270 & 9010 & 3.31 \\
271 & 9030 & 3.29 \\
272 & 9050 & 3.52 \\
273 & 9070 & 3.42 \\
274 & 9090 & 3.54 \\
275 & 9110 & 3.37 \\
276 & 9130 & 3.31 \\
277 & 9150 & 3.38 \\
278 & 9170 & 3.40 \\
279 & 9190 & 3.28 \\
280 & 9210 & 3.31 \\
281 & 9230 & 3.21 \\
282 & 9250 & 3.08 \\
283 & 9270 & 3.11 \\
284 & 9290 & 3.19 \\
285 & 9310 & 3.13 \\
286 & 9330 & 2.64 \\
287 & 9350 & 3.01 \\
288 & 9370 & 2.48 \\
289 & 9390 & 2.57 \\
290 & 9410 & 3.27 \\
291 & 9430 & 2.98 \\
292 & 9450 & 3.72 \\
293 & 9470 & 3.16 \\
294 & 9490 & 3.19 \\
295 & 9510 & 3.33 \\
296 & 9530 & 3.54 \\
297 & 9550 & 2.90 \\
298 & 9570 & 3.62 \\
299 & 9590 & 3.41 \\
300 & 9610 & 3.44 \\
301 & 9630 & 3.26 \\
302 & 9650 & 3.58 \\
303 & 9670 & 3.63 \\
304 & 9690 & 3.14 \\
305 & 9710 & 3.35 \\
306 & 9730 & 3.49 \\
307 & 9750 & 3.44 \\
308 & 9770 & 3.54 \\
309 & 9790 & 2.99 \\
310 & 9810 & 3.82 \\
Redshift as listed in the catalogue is 0.30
